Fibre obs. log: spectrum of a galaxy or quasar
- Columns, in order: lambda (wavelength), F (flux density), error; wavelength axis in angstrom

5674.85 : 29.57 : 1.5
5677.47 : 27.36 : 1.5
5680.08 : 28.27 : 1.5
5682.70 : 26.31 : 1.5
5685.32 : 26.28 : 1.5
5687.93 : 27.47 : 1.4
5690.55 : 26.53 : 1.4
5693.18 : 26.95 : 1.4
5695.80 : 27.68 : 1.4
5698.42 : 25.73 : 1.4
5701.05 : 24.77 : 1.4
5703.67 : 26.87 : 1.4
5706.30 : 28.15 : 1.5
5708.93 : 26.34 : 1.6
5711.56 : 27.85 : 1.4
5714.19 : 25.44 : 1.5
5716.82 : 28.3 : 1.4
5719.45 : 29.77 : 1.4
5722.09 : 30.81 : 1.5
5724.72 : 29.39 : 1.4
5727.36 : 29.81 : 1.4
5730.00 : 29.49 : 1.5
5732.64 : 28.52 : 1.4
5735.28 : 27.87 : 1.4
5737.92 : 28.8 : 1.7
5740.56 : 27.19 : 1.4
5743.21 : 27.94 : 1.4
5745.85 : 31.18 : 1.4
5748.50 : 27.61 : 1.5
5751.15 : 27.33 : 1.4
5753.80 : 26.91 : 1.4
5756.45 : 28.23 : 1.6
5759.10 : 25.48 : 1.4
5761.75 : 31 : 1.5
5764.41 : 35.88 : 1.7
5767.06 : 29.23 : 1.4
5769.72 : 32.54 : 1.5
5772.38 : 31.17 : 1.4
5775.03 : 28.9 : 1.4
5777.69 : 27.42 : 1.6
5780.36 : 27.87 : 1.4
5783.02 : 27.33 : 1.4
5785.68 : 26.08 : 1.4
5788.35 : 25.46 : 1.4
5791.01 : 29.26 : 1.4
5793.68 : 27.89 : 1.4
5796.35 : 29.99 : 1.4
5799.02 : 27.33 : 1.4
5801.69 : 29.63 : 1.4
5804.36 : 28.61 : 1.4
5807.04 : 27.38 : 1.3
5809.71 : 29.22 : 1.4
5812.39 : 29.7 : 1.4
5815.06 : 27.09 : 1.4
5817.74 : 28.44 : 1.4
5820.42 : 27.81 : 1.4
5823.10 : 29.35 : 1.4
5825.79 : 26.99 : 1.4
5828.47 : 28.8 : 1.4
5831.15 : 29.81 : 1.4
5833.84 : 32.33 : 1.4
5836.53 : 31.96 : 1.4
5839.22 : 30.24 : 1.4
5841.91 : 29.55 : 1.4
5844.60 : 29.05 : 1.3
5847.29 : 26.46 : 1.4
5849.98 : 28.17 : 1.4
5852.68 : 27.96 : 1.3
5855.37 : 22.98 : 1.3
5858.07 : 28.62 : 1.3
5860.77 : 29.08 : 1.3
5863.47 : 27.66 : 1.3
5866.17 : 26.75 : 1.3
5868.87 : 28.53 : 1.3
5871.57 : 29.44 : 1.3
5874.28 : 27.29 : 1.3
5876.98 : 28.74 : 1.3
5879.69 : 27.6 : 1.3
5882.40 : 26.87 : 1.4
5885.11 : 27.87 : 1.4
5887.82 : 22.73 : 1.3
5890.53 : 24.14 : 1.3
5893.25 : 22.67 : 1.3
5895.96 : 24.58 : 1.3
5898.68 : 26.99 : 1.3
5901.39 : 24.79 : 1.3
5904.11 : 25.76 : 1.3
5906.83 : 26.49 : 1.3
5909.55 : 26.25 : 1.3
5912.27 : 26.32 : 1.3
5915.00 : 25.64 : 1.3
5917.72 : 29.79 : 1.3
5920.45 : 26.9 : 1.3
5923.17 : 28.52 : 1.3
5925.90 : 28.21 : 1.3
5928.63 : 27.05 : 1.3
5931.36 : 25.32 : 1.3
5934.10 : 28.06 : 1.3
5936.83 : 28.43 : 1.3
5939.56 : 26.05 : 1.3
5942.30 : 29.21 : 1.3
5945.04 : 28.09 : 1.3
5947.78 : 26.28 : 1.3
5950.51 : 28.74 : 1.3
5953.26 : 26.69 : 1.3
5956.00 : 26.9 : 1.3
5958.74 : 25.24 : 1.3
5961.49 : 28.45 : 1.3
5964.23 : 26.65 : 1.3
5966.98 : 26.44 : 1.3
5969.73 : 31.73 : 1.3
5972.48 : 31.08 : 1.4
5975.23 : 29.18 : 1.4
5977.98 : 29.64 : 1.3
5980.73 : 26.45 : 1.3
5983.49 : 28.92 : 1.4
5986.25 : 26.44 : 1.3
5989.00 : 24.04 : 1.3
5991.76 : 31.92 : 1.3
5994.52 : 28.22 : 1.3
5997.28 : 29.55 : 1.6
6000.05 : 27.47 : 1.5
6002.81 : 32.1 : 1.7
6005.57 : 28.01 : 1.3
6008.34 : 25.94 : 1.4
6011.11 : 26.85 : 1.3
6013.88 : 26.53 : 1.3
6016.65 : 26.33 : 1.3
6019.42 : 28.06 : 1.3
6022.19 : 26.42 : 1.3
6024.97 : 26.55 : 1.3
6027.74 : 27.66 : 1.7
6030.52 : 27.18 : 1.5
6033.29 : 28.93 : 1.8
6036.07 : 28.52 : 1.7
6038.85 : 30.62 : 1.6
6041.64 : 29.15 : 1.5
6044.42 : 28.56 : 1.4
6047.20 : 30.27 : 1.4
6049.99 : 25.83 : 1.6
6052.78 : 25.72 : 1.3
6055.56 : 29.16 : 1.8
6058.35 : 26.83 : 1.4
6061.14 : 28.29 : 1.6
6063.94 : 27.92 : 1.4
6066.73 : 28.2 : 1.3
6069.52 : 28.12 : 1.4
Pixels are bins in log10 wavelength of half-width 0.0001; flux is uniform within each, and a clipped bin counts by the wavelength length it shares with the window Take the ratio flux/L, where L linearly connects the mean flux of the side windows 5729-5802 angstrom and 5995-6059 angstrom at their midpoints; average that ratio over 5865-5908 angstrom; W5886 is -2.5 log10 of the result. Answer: 0.08 mag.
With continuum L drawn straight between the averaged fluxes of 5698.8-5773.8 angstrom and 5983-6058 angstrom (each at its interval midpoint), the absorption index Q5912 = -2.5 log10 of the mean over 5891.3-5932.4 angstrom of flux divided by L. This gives 0.08 mag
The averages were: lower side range 28.7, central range 26.3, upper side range 27.9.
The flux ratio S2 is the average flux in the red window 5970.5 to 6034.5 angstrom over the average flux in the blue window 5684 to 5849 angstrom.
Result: 1.0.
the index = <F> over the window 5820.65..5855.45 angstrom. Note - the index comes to 28.9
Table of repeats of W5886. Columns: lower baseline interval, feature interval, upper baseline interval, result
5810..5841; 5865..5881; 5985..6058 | 0.03 mag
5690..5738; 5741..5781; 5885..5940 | -0.07 mag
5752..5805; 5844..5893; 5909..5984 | 0.04 mag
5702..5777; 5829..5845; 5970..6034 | -0.07 mag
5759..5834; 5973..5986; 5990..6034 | -0.02 mag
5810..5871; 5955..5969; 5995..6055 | 0.05 mag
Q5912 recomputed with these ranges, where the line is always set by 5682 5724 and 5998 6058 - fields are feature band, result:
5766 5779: -0.094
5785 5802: -0.019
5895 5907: 0.080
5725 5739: -0.063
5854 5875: 0.001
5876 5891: 0.049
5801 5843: -0.064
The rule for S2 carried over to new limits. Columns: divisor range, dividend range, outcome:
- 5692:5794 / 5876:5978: 0.96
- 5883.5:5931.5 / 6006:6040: 1.05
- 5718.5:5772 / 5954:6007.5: 0.97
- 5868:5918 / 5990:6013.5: 1.08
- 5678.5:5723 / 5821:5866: 1.05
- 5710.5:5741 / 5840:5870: 0.97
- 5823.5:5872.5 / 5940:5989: 0.97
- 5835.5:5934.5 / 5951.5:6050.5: 1.03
